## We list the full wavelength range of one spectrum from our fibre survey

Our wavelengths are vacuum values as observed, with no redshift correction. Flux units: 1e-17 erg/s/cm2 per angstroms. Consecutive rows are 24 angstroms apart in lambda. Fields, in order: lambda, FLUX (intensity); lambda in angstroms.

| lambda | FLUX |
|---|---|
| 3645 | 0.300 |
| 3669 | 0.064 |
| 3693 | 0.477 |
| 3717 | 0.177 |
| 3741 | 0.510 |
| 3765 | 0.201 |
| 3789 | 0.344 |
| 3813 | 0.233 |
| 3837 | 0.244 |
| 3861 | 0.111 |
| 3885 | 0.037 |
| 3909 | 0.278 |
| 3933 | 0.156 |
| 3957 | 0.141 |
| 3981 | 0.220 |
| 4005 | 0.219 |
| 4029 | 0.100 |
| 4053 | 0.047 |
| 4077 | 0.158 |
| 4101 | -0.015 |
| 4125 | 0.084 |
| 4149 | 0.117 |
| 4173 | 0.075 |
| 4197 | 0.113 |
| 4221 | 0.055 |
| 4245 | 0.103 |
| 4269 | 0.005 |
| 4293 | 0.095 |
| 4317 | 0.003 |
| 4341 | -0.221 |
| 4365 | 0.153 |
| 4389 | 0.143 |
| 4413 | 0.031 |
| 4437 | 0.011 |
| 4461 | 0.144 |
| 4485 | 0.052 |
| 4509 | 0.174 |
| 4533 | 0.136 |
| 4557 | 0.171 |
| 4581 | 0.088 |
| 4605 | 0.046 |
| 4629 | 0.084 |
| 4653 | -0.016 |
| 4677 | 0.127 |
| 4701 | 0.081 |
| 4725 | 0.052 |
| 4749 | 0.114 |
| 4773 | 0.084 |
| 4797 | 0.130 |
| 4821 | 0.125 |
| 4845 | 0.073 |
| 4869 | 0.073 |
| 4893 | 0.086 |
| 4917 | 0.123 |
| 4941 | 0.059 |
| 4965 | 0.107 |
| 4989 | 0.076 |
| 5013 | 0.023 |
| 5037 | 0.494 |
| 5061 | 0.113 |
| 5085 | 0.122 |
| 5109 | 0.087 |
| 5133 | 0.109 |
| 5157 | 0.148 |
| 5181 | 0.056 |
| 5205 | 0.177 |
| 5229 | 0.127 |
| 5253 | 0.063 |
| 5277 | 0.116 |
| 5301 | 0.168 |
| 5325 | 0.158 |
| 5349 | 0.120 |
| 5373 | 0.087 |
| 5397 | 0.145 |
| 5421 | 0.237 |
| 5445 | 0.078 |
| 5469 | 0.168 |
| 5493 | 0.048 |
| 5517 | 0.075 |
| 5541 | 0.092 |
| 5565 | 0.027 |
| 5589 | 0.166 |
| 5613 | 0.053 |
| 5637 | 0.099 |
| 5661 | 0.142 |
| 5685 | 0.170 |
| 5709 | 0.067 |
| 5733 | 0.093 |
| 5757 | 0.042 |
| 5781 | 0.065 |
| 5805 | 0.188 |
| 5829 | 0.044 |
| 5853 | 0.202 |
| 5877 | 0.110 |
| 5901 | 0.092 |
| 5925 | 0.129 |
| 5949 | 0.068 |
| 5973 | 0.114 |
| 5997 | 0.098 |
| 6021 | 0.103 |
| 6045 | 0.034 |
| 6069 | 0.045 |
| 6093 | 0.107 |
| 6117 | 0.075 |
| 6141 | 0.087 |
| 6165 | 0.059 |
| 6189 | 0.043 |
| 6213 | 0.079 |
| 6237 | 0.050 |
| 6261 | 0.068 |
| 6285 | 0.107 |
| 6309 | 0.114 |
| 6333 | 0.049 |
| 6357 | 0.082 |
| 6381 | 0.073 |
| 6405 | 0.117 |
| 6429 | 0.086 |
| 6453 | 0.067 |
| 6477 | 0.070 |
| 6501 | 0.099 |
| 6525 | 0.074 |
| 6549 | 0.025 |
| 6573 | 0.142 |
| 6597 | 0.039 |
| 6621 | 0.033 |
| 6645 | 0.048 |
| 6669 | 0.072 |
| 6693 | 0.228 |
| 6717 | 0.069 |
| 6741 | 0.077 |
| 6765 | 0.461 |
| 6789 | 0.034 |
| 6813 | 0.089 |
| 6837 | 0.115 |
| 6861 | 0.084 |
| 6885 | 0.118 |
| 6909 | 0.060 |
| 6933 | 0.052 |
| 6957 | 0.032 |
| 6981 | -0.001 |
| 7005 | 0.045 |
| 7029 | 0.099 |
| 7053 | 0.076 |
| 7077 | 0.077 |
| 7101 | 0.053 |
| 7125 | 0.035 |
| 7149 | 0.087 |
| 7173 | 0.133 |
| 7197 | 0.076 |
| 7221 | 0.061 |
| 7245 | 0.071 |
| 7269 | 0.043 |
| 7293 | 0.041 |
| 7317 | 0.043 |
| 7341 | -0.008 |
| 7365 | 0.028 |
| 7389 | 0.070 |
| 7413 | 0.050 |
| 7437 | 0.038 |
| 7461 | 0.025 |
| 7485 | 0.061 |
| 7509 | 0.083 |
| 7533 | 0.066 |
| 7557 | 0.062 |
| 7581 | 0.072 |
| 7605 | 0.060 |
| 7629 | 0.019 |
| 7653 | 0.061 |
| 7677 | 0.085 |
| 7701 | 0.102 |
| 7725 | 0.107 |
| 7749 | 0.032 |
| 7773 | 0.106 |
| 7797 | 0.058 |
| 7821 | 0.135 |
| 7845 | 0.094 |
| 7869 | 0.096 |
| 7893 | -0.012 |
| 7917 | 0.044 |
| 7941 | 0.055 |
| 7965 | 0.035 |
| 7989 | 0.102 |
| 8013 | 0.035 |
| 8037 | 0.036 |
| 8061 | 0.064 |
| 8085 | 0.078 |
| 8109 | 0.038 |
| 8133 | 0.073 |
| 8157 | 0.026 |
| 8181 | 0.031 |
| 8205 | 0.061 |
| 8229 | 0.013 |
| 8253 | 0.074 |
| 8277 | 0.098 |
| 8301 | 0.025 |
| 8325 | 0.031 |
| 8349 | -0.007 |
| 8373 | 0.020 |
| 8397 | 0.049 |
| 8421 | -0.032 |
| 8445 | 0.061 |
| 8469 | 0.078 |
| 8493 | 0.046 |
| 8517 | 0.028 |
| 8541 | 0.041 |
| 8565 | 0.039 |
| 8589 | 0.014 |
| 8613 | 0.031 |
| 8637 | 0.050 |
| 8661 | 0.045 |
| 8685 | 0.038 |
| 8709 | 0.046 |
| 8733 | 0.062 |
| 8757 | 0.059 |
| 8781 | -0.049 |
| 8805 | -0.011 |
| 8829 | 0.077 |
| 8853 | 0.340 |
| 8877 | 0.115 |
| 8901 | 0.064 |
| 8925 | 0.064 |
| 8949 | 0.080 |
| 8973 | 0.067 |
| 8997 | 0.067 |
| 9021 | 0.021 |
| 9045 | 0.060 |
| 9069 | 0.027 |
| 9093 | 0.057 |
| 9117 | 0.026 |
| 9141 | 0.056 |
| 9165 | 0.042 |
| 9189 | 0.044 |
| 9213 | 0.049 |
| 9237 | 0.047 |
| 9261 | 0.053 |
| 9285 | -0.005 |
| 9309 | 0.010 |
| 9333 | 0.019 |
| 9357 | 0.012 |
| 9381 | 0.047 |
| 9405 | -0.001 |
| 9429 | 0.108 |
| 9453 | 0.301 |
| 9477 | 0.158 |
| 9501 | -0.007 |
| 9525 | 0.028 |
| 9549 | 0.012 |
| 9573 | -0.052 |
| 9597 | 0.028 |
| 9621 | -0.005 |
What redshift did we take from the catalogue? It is 0.35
